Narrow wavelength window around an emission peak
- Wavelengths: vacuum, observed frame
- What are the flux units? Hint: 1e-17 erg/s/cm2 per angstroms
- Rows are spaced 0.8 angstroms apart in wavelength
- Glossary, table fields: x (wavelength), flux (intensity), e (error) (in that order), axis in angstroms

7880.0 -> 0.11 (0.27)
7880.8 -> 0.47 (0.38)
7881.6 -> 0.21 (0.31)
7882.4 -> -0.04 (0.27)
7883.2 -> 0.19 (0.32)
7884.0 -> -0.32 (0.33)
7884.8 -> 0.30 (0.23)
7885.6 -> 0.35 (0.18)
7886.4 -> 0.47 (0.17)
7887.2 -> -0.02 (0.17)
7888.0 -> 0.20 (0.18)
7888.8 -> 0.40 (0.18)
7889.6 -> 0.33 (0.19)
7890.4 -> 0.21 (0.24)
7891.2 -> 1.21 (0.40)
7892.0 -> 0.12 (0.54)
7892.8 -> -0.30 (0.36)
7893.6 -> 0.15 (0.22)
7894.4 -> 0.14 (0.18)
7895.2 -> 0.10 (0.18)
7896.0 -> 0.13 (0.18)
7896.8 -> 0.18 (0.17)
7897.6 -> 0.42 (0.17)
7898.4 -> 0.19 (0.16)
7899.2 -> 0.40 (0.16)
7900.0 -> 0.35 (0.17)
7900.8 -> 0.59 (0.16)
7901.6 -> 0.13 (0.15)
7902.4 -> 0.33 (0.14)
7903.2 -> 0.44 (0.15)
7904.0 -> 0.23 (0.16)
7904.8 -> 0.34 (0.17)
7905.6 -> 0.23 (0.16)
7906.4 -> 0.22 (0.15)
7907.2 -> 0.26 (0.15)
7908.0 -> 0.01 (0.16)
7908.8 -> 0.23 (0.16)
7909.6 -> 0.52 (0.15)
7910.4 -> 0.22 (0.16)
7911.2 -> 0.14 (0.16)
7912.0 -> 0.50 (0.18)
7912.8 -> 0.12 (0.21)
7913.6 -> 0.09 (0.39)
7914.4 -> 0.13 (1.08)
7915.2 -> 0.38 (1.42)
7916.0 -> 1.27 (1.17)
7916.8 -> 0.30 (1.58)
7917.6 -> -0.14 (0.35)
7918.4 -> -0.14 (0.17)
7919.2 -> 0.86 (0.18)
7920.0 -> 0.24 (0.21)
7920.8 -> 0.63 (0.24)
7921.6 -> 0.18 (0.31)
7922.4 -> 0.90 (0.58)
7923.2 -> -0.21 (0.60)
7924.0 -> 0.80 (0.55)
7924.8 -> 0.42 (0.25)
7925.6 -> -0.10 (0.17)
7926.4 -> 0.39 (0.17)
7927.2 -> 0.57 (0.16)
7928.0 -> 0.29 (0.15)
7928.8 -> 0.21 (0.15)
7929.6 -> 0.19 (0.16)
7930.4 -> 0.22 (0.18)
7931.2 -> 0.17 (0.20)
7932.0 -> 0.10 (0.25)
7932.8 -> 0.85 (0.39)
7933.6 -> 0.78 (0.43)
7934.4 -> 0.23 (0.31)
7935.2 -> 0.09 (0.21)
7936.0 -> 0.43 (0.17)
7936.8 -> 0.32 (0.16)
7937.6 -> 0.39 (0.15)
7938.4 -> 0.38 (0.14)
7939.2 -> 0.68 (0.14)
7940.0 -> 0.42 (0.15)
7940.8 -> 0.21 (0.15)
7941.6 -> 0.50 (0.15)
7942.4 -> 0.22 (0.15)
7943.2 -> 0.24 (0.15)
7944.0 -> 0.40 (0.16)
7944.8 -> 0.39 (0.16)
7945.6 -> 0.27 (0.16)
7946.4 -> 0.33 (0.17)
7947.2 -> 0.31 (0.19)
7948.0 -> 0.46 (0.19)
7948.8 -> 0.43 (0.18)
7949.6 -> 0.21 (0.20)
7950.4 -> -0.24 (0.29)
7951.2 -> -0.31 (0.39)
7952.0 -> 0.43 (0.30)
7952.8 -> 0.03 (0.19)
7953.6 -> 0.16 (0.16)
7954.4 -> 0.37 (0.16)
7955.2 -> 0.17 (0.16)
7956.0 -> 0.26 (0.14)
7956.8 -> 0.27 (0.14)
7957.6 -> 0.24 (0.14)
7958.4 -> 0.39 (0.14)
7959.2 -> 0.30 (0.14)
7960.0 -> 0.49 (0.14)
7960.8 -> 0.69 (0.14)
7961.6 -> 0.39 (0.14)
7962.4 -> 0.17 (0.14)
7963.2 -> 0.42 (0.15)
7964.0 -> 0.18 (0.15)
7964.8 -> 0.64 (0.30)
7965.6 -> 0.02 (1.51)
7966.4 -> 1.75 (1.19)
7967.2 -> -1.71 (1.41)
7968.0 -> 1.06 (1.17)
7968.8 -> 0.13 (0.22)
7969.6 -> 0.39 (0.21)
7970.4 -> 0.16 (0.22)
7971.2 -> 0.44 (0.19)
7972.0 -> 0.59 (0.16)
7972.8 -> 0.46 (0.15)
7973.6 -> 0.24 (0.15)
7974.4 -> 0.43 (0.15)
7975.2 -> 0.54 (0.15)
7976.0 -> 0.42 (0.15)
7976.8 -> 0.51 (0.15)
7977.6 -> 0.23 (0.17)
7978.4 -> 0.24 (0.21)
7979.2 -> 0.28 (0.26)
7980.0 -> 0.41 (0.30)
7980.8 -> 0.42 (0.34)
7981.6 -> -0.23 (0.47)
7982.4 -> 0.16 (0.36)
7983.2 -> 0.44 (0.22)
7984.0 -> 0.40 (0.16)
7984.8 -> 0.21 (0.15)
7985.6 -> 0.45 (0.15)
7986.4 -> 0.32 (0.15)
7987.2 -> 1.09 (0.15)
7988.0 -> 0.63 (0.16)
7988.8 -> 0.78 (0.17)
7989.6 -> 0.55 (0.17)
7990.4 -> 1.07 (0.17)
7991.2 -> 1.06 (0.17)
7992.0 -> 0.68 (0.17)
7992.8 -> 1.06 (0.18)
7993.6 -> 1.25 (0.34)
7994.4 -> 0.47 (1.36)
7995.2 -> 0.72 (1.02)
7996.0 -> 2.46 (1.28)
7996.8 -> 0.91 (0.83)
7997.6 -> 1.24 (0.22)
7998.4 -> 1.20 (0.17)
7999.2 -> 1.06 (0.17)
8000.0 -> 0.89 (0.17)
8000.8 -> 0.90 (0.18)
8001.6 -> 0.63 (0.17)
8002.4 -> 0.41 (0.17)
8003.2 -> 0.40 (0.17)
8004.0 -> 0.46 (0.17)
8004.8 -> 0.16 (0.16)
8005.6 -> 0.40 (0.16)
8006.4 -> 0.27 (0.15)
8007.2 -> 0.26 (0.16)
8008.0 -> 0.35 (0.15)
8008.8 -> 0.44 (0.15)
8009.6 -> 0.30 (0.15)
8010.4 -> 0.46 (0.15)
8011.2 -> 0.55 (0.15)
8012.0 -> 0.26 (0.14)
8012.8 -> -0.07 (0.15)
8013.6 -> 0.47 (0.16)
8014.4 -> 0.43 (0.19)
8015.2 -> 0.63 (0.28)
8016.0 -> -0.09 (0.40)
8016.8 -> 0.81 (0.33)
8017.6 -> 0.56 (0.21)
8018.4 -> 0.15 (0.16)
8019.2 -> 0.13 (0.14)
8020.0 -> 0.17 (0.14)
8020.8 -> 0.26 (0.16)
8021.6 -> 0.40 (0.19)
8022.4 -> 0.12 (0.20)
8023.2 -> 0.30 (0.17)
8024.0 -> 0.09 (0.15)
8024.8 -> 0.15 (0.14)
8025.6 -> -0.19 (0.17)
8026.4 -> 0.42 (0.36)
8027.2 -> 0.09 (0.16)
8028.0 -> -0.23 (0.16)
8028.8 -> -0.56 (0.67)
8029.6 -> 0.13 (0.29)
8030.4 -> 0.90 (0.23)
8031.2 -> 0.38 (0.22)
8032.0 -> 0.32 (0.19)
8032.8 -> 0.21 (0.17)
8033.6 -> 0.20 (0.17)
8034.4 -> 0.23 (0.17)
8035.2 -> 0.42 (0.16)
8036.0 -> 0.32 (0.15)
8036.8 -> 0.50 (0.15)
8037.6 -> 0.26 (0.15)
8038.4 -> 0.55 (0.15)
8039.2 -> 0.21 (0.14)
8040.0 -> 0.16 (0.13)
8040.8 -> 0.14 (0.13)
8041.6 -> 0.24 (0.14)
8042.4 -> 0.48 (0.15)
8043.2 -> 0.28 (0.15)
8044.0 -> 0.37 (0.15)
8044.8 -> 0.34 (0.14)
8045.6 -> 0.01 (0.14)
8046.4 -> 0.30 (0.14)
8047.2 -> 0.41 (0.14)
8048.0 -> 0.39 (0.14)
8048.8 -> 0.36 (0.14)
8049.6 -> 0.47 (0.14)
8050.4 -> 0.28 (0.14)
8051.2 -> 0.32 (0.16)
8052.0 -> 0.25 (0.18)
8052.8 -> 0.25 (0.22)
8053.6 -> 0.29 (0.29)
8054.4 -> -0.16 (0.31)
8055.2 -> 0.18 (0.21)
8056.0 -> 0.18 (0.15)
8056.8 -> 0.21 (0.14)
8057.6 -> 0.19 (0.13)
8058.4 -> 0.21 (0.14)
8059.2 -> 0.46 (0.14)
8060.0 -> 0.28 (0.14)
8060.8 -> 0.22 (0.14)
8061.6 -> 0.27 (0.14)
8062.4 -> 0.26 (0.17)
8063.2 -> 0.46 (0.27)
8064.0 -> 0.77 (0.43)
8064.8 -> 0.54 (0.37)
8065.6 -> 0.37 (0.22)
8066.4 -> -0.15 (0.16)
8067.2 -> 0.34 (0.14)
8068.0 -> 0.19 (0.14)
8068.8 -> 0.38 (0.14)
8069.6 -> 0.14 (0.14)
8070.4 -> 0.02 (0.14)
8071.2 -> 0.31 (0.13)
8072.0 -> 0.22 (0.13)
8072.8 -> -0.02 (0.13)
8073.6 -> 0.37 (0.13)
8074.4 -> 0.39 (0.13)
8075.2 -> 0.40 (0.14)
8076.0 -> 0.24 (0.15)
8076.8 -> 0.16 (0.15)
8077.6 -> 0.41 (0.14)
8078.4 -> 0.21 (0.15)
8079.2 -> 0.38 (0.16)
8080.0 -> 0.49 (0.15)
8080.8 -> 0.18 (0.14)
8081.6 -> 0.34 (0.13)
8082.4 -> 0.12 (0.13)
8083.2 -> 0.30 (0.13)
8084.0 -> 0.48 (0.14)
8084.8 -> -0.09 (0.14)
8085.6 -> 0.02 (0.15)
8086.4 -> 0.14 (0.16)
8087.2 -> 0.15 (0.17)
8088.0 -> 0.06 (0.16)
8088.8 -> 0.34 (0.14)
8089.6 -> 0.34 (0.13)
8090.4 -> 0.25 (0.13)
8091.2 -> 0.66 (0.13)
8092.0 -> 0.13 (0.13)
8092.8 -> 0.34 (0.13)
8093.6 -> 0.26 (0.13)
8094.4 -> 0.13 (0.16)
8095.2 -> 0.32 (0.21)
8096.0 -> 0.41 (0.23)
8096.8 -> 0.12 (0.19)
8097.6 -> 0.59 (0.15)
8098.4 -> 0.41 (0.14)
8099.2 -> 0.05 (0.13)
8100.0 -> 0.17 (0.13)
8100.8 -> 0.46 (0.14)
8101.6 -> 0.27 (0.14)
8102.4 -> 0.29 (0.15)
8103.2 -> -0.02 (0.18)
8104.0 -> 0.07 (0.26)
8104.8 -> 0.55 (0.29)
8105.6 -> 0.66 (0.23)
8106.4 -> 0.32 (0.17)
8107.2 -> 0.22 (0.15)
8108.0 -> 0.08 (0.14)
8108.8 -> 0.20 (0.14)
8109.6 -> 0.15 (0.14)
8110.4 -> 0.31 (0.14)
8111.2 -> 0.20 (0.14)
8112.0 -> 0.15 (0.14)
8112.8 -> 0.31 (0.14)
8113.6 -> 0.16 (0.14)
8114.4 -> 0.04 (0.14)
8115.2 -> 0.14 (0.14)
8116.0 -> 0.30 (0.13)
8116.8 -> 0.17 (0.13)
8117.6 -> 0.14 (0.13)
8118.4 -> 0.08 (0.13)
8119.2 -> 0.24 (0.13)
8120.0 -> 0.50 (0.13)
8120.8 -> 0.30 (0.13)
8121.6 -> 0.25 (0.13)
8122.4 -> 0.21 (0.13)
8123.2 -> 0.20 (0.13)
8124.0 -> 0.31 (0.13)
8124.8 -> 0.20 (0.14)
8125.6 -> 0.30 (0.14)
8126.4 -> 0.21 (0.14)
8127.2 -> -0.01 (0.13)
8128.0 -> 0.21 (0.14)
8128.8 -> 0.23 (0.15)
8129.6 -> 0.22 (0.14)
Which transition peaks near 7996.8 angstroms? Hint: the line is Hbeta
